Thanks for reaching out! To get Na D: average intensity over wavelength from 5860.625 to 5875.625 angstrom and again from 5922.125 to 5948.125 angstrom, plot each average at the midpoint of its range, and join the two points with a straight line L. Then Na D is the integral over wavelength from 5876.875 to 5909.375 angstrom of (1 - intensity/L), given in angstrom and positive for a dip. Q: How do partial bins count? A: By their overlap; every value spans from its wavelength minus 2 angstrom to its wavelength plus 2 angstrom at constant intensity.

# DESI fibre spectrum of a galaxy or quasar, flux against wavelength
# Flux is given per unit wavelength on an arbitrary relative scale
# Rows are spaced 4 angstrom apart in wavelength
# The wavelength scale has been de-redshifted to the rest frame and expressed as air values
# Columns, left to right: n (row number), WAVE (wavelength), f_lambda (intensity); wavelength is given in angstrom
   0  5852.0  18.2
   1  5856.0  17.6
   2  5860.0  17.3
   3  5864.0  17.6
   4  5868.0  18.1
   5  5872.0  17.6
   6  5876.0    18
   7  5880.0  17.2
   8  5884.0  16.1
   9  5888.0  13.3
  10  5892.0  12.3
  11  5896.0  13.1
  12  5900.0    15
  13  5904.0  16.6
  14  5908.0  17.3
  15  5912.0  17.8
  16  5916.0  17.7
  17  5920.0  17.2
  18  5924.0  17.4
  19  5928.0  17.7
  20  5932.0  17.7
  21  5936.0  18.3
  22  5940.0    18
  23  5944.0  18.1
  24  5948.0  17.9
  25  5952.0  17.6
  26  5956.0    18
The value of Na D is 4.8 angstrom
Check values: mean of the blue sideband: 17.7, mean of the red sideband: 17.9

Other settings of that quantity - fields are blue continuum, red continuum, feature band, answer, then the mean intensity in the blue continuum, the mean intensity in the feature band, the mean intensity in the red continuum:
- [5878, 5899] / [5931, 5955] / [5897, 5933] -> -2.0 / 14.4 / 17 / 17.9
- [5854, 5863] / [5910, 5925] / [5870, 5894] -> 2.4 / 17.5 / 15.8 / 17.5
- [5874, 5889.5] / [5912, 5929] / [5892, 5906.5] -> 1.9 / 16.2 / 14.6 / 17.5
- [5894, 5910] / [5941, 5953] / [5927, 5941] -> -0.6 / 15.5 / 17.9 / 17.9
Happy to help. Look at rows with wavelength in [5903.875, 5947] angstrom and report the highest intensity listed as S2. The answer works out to 18.3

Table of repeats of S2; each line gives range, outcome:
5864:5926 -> 18.1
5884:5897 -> 16.1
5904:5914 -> 17.8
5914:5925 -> 17.7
